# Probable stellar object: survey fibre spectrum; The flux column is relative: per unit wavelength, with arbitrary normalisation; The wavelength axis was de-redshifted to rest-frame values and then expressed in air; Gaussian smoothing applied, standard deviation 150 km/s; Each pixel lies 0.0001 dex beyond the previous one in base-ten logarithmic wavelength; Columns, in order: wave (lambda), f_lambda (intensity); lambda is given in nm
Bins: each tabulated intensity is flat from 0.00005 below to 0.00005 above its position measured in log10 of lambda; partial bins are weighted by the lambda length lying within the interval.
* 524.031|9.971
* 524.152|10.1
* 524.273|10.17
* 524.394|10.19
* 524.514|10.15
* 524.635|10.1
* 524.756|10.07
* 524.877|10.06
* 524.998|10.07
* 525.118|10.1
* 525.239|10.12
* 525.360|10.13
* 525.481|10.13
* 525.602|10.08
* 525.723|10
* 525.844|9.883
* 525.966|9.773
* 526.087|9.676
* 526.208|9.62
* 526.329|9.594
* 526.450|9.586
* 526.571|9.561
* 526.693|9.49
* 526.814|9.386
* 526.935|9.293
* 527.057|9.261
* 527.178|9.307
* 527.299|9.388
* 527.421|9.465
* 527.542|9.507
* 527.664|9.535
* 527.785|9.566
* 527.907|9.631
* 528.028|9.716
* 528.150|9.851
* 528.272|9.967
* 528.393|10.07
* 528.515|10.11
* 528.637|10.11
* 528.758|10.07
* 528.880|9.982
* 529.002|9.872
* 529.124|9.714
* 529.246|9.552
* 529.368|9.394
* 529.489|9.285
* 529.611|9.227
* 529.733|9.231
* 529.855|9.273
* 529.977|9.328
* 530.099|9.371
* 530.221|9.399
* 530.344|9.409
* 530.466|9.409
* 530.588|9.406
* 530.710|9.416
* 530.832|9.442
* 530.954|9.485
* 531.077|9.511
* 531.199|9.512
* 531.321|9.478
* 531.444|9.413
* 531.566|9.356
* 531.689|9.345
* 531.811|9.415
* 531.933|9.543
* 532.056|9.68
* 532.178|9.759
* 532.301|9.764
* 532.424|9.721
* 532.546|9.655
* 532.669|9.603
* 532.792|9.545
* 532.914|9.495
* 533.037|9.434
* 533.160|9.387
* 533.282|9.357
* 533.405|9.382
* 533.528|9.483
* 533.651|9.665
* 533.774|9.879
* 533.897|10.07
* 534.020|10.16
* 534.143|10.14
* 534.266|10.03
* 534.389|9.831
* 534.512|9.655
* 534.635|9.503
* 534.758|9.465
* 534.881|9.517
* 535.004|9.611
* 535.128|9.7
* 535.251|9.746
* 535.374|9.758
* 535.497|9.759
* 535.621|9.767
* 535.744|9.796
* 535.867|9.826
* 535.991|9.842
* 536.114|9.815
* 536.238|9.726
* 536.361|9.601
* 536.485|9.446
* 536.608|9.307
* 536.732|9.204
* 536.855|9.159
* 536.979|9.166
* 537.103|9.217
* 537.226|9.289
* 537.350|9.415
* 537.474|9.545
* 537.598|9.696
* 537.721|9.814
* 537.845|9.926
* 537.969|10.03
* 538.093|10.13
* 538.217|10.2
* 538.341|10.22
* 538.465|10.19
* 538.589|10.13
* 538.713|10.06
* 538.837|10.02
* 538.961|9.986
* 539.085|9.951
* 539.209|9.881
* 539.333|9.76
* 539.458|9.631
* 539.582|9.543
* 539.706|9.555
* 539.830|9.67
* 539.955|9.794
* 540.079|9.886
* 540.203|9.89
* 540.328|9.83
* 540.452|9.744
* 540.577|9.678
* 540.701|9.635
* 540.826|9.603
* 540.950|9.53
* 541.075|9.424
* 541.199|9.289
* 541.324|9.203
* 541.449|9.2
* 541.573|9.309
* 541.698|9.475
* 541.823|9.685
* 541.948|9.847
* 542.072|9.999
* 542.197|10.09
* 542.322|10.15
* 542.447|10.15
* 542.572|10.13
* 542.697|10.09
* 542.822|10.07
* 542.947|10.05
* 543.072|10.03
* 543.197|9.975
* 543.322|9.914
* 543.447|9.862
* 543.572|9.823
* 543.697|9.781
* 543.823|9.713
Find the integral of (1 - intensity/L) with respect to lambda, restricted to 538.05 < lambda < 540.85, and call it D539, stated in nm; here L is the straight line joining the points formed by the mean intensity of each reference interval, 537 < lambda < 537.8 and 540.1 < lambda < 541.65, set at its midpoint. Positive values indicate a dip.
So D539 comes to -0.10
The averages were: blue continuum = 9.49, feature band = 9.87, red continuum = 9.54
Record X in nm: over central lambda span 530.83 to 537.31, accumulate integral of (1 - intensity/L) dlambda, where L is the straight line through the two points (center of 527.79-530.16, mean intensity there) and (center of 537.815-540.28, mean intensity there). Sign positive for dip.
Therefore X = 0.13 nm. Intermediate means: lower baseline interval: 9.67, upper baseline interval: 9.92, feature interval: 9.59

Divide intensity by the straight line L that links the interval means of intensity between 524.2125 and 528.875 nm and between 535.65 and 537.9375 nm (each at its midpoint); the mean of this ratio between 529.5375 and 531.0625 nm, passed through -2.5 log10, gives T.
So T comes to 0.04 mag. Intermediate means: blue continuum 9.81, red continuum 9.56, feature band 9.37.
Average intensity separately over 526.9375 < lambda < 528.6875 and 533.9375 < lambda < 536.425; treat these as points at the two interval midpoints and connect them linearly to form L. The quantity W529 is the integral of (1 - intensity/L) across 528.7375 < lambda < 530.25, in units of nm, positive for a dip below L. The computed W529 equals 0.028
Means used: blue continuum 9.66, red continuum 9.76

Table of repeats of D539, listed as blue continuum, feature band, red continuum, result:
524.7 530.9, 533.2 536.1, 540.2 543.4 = -0.01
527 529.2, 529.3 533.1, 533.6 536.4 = 0.11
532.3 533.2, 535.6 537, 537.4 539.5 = 0.03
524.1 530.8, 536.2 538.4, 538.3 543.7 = 0.04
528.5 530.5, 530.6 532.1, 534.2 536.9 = 0.02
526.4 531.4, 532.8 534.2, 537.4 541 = 0.00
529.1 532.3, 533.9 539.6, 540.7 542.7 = -0.10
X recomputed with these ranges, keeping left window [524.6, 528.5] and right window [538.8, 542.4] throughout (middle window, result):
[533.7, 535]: -0.01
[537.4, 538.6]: -0.03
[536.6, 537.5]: 0.04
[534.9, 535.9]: 0.00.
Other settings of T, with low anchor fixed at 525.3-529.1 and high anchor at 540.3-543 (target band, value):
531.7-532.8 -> 0.01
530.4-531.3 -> 0.03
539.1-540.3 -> 0.00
